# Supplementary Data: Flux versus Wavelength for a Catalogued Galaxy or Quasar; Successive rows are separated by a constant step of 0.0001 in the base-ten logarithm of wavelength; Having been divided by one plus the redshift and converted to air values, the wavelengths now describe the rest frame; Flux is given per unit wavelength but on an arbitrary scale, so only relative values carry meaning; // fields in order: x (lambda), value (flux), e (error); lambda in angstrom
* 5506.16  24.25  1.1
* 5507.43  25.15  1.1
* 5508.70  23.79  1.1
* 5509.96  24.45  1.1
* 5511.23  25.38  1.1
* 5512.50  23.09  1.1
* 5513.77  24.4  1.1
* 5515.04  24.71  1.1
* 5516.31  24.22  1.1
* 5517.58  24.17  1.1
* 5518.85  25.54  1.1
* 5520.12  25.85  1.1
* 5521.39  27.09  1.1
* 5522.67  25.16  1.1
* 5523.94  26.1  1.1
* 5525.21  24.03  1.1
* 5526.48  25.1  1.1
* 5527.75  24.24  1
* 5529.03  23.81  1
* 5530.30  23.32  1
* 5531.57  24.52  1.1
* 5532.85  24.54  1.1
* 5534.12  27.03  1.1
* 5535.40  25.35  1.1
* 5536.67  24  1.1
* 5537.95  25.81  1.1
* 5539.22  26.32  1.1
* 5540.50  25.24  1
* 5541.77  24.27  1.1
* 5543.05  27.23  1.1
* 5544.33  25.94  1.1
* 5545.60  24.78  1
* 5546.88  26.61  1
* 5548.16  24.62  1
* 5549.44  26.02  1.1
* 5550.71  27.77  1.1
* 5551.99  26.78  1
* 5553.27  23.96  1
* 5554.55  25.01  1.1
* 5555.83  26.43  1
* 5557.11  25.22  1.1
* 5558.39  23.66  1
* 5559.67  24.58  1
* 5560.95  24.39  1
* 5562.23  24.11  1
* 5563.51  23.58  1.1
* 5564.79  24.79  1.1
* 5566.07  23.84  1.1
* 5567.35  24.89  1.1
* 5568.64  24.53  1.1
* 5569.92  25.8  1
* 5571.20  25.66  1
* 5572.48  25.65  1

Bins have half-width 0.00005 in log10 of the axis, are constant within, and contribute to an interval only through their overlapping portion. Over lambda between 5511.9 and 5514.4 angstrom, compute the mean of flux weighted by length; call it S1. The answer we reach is 23.7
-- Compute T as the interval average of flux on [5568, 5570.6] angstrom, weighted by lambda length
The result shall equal 25.2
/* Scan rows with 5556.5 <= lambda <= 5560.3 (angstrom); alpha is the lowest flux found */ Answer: 23.66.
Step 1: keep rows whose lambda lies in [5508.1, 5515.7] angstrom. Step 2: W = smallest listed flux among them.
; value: 23.09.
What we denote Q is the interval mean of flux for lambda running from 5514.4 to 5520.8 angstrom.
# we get 24.9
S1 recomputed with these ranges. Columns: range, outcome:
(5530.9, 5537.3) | 25.1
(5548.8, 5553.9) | 26.2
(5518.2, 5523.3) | 25.9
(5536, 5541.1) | 25.3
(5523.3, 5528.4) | 24.9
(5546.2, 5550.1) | 25.8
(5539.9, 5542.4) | 24.8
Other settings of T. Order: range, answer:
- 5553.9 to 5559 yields 25.1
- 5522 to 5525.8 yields 25.1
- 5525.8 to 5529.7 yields 24.4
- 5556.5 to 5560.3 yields 24.5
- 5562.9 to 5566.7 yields 24.1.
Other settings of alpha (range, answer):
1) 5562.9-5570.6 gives 23.58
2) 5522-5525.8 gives 24.03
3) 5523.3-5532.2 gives 23.32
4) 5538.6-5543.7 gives 24.27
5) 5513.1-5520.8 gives 24.17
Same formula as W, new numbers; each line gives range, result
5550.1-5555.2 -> 23.96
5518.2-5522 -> 25.54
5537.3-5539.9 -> 25.81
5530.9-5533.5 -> 24.52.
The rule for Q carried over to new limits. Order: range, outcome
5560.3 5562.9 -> 24.3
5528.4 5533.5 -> 24.1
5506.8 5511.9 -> 24.7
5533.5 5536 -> 26.1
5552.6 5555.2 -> 24.5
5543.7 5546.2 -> 25.4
